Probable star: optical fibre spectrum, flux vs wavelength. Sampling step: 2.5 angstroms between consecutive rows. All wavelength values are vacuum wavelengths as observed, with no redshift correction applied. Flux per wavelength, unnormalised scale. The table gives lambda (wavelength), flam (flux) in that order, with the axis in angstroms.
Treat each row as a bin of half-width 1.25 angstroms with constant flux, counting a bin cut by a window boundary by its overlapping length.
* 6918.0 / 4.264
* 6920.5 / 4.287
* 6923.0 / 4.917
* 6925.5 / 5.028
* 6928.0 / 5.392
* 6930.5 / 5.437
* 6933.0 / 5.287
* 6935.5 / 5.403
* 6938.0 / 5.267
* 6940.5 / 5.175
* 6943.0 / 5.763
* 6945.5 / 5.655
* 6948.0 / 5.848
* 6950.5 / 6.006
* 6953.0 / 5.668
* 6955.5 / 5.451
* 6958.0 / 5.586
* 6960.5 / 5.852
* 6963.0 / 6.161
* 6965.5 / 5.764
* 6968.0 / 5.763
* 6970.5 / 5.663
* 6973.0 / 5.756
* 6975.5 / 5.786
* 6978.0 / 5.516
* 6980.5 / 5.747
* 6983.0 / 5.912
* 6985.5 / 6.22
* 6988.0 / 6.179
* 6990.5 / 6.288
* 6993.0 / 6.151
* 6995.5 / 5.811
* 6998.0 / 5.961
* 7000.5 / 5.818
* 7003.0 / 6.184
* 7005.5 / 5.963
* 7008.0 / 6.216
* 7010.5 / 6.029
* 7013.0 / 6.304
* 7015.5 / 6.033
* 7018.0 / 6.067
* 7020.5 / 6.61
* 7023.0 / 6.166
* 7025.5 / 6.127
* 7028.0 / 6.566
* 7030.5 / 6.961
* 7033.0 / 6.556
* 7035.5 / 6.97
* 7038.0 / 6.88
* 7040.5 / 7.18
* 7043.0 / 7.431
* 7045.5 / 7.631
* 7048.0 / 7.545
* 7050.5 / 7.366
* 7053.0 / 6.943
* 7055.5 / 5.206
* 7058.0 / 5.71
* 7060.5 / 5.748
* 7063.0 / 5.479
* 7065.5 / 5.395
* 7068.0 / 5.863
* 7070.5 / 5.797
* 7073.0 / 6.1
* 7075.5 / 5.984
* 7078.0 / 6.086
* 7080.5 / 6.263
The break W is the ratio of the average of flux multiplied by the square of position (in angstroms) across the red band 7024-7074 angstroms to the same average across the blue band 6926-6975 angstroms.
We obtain 1.2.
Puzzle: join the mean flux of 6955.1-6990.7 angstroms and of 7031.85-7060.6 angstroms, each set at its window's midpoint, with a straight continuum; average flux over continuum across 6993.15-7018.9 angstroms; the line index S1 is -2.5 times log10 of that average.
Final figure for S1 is 0.04 mag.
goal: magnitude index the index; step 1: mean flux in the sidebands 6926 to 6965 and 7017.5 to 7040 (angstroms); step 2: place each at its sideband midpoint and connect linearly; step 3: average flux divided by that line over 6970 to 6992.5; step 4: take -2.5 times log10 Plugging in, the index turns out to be 0.02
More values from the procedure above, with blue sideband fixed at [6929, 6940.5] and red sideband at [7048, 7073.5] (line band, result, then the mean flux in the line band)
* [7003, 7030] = -0.08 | 6.23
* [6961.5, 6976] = -0.06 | 5.82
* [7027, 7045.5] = -0.18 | 6.99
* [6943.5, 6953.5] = -0.08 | 5.8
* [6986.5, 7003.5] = -0.07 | 6.05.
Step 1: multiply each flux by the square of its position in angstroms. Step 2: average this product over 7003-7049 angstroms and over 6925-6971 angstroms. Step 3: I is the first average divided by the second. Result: 1.2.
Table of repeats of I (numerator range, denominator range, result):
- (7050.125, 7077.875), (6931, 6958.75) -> 1.10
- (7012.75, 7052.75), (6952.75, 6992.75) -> 1.18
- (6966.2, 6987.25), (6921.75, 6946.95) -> 1.10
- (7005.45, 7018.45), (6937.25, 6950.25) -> 1.12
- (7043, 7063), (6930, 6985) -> 1.19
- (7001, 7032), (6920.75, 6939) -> 1.24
